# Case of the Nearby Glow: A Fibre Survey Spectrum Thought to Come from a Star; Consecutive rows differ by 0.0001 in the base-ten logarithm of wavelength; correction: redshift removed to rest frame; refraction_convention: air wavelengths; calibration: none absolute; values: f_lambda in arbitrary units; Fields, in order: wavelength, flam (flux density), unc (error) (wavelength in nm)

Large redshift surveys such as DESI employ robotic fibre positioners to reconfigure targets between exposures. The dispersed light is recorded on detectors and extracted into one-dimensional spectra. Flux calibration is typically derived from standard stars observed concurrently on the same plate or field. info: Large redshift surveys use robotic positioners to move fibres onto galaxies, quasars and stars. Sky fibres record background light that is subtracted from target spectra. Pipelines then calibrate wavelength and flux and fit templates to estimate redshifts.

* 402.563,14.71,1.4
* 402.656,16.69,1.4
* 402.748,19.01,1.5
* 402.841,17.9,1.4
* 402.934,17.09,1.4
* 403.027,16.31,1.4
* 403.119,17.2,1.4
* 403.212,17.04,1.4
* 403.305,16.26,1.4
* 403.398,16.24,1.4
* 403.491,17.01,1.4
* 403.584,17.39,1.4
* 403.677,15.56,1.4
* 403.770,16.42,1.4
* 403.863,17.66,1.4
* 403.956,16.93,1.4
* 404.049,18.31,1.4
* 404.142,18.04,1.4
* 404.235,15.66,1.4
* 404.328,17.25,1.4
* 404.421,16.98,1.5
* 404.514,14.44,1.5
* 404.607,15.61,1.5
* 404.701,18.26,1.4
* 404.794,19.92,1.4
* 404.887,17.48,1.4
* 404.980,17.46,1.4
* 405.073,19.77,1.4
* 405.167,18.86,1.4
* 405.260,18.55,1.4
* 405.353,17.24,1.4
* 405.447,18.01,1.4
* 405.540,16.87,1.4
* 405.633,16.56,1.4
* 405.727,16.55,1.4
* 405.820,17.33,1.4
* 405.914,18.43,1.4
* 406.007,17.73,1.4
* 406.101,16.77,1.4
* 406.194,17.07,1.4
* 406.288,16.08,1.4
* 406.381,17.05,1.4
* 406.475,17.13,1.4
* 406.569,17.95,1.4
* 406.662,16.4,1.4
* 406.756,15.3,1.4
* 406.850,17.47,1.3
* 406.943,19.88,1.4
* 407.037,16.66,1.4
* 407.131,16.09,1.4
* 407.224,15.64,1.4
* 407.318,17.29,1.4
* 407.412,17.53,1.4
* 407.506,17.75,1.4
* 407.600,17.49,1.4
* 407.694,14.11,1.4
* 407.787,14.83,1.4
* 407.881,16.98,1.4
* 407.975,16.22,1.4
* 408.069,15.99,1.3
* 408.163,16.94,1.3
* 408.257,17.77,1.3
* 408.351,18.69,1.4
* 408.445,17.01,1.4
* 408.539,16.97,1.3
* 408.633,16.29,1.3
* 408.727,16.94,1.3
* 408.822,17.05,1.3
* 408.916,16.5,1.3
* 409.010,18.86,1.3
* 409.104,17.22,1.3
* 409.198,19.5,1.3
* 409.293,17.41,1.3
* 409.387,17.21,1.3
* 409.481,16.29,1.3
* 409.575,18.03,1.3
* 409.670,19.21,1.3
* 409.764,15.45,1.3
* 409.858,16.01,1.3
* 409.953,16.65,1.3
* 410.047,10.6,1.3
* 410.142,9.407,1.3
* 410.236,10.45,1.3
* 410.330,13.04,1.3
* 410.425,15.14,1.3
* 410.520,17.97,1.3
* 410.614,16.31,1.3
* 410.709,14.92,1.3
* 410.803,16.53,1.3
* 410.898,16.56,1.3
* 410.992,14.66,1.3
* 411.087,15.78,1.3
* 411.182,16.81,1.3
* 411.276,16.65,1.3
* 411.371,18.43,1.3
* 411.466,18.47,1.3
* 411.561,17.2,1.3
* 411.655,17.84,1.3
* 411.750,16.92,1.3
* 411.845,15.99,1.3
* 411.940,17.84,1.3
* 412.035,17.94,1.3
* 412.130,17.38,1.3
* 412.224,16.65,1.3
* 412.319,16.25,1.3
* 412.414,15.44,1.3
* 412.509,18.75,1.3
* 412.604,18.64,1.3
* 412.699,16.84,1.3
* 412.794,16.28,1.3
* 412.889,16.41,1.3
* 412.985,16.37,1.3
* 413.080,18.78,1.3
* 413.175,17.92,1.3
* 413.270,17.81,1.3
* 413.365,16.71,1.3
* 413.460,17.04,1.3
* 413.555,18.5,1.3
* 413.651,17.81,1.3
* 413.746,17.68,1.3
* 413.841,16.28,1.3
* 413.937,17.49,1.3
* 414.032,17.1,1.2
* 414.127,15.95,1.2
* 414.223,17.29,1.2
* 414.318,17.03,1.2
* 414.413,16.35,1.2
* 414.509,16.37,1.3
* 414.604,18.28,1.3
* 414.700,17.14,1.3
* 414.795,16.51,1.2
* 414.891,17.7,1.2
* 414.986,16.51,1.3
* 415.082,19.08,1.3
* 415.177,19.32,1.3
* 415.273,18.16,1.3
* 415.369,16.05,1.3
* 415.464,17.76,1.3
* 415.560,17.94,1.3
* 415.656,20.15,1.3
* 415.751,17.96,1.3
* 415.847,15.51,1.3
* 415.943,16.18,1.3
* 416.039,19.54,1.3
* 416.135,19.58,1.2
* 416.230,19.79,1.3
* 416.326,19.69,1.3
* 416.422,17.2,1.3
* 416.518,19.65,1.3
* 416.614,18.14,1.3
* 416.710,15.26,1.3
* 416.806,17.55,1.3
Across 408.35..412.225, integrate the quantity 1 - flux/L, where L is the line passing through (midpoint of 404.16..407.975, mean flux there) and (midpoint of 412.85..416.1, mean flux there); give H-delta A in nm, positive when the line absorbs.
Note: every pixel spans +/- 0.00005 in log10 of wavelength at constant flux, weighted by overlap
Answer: 0.192 nm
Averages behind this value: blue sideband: 17.1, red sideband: 17.4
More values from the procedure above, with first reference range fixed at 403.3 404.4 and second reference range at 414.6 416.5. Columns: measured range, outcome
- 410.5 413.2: 0.11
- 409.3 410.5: 0.17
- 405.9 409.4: 0.05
